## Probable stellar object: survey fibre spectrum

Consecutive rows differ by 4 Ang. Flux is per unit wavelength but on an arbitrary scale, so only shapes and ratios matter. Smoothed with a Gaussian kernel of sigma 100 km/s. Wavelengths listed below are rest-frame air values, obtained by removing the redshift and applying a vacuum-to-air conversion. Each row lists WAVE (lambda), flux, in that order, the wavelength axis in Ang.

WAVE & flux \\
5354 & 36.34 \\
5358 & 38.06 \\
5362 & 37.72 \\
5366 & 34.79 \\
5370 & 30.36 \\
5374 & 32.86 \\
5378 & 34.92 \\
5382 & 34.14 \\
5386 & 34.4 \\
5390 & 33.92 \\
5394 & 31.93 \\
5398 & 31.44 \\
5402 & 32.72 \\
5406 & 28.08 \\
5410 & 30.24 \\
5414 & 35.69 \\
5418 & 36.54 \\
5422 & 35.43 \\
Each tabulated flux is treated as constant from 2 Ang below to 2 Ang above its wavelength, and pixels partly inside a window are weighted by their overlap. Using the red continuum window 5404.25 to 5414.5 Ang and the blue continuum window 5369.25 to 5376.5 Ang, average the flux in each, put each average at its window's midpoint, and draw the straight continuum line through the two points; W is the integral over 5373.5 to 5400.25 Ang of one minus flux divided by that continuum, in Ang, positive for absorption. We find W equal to -1.5 Ang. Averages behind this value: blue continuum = 32.1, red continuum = 30.8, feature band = 33.4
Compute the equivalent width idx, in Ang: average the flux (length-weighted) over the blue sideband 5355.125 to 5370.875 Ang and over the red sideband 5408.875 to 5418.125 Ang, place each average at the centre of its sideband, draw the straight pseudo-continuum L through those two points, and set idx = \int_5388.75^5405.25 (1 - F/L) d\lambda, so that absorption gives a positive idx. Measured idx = 1.2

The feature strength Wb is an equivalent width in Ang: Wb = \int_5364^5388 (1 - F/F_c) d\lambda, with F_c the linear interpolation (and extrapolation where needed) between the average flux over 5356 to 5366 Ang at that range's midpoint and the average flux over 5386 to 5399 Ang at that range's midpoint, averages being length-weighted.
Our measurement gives 1.0 Ang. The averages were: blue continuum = 37.3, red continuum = 32.8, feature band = 33.6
